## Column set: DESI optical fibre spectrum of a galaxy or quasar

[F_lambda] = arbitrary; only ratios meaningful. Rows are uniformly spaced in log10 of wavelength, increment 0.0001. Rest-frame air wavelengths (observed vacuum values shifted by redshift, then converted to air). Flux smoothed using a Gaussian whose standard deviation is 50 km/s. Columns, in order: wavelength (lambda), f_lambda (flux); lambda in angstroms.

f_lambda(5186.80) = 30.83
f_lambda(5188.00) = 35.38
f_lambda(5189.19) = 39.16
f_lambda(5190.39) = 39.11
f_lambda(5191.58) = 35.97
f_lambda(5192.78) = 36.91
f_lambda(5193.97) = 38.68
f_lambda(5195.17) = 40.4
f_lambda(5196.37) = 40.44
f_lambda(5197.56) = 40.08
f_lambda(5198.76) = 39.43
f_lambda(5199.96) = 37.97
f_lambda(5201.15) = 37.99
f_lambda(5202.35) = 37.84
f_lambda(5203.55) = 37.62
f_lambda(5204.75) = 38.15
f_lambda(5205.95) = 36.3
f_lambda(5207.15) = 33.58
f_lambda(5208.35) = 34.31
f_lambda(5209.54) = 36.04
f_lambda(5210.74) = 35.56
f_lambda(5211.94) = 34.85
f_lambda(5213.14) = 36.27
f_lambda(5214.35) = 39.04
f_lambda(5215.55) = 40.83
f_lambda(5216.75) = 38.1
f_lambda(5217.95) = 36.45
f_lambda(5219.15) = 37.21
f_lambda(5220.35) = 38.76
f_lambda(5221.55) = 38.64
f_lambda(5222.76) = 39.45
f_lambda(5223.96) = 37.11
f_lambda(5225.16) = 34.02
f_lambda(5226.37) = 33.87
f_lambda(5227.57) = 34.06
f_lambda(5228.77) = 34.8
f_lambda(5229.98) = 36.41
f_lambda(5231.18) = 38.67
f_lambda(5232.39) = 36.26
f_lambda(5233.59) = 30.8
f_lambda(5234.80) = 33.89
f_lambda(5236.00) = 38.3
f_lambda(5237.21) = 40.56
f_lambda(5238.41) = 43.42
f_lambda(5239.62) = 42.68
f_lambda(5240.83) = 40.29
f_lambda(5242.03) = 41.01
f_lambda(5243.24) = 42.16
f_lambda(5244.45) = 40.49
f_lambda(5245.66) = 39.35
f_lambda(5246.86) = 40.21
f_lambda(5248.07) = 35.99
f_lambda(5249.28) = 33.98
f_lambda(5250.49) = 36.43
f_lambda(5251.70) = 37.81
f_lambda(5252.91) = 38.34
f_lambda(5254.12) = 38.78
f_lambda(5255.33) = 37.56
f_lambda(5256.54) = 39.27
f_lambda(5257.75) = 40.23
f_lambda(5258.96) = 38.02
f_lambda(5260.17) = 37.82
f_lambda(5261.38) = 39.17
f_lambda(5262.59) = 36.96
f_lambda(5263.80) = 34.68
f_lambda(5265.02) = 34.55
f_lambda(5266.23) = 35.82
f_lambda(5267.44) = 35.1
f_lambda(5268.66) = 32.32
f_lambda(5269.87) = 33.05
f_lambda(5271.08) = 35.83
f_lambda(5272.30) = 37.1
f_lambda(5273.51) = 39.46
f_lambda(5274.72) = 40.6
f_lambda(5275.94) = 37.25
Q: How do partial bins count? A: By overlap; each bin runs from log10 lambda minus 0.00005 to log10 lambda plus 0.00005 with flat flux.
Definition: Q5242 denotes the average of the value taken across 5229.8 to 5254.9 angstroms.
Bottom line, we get 38.4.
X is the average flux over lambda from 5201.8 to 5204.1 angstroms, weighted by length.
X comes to 37.7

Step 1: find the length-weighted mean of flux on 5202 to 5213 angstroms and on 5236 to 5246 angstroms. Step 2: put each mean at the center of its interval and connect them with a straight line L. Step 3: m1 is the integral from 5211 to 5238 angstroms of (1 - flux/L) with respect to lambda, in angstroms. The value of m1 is 1.2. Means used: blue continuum 36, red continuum 41.1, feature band 36.8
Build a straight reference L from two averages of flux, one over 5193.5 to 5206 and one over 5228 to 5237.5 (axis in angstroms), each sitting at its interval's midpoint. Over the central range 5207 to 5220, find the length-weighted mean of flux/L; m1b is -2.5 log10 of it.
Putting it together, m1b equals 0.02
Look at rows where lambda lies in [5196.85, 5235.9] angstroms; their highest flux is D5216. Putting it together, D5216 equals 40.83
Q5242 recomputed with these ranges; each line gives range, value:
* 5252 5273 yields 36.8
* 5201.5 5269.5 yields 37.3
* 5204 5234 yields 36.4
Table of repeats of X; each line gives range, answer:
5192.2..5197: 39.2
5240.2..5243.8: 41.2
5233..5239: 37.4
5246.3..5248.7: 38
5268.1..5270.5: 32.8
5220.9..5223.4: 39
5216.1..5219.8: 37.4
